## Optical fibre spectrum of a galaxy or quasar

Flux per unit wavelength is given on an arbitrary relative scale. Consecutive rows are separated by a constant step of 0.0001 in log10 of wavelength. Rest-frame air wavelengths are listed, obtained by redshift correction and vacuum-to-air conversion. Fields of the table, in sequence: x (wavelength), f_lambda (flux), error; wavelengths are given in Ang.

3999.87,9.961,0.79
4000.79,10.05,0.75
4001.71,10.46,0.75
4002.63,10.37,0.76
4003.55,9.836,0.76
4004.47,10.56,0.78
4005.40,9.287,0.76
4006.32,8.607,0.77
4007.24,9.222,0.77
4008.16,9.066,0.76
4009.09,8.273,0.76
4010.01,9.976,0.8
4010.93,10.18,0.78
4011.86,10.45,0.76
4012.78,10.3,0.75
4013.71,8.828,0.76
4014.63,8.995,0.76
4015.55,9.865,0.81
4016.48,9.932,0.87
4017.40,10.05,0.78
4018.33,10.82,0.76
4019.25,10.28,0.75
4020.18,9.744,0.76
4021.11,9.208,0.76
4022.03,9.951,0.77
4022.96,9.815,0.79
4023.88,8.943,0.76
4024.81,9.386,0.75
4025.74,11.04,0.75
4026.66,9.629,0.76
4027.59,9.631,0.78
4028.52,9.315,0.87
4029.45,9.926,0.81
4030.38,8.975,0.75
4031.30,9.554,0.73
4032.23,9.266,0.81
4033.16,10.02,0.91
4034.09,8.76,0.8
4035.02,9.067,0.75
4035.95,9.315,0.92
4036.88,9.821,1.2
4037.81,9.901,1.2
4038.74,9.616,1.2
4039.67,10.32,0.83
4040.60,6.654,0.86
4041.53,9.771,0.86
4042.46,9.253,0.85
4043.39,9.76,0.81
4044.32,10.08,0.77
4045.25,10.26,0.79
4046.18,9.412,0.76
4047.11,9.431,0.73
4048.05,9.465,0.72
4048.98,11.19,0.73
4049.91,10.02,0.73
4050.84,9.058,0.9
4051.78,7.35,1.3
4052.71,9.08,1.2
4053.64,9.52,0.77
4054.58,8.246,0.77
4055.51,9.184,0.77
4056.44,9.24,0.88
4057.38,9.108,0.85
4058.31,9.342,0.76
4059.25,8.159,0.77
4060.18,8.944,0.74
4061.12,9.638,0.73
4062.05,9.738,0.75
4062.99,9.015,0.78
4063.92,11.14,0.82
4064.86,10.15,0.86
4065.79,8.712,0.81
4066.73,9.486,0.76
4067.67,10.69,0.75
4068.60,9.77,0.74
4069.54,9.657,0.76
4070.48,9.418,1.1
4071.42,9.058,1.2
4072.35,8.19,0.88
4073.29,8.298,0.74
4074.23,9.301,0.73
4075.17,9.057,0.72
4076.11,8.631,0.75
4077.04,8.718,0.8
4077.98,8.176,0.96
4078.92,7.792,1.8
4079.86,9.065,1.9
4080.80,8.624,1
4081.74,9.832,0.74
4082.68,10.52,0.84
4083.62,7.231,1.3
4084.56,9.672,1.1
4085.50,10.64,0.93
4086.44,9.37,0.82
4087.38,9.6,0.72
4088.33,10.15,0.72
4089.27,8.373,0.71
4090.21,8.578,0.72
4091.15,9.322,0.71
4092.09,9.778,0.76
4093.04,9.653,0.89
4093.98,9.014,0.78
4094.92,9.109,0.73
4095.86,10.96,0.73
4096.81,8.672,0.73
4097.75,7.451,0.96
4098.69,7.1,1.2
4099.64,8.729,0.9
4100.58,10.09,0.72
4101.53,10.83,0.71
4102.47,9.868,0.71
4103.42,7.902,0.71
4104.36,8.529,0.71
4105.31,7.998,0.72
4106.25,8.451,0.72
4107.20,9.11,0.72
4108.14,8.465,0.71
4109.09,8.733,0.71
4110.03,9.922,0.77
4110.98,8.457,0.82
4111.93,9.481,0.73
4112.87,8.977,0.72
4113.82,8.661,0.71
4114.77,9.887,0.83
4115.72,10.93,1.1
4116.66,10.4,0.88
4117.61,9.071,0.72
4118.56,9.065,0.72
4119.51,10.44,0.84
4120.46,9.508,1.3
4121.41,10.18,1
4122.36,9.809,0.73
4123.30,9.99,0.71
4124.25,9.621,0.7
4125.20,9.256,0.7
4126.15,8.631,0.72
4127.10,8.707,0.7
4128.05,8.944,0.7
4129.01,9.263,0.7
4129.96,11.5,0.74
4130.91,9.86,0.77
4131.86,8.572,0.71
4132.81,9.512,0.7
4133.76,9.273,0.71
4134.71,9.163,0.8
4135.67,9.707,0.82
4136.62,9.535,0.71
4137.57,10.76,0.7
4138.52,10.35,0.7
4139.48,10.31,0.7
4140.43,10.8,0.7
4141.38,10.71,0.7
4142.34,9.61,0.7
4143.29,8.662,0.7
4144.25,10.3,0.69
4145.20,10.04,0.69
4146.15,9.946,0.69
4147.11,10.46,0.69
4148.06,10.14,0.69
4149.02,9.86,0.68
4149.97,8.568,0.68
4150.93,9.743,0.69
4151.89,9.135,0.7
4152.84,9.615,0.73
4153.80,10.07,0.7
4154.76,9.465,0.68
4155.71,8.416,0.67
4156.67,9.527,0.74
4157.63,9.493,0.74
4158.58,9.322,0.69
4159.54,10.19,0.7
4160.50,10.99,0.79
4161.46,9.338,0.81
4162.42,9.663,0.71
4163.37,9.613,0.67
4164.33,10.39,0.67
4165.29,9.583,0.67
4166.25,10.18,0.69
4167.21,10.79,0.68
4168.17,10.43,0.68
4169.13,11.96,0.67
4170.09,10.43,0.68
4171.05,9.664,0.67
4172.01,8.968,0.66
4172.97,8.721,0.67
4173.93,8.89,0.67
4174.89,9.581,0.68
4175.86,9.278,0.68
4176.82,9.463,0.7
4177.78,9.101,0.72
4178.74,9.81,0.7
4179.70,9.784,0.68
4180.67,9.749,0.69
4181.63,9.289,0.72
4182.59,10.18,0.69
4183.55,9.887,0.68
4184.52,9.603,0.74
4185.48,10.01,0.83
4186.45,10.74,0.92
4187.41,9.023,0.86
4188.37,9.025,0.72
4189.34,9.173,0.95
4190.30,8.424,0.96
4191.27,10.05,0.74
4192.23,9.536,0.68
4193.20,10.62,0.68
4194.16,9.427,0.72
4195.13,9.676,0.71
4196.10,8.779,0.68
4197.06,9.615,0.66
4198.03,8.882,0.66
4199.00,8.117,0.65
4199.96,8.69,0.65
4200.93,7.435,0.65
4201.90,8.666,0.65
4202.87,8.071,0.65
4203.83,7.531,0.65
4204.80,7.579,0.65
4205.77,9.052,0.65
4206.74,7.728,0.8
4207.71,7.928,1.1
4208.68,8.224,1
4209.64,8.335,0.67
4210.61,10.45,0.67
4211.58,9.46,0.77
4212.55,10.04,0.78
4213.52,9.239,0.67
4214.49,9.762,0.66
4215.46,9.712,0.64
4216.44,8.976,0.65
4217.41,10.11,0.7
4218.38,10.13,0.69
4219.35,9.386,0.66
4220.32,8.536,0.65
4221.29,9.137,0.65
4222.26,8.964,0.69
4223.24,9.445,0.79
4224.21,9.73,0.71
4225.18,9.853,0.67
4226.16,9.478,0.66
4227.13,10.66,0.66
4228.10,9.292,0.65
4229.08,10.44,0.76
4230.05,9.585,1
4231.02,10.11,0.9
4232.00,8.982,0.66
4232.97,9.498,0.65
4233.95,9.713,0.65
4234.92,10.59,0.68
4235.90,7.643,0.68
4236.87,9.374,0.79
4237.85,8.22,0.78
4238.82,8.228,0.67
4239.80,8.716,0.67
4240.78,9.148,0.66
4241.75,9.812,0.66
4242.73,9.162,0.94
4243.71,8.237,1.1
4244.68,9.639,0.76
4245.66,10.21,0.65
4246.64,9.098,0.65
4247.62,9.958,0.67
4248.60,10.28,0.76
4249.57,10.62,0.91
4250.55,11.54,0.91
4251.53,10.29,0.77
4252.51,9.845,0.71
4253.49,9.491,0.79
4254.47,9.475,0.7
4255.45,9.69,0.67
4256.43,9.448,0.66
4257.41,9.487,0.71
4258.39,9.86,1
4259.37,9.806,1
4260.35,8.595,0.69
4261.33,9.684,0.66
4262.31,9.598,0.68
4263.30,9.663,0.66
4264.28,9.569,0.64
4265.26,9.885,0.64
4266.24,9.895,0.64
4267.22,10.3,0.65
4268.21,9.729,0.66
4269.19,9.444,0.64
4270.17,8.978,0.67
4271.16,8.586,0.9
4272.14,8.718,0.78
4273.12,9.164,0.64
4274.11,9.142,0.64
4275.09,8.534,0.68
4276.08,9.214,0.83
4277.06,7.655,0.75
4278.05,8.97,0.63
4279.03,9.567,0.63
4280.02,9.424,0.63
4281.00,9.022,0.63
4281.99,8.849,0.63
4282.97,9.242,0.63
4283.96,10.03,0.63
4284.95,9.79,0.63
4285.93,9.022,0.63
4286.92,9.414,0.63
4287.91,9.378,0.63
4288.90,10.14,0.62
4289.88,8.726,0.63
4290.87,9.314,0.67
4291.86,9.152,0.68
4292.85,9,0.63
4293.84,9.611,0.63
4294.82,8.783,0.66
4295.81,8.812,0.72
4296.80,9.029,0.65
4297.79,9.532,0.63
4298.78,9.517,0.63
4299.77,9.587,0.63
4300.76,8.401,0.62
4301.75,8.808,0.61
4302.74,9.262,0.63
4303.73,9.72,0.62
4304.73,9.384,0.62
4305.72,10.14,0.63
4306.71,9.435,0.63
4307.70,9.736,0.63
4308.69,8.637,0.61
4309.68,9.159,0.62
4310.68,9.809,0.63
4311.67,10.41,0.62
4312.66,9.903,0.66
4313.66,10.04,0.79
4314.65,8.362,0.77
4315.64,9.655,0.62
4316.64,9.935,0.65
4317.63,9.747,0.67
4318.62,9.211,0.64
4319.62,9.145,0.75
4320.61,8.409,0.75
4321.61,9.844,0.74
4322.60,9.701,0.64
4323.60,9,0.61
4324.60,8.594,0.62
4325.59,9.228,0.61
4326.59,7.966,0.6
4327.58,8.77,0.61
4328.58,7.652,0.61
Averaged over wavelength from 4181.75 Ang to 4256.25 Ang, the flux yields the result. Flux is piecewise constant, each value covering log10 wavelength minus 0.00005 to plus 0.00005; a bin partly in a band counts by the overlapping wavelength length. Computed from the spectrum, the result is 9.34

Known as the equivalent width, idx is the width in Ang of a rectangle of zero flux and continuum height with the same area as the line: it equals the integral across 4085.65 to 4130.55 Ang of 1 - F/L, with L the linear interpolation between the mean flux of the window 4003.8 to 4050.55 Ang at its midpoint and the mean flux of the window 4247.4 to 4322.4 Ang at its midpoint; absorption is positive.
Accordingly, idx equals 1.2 Ang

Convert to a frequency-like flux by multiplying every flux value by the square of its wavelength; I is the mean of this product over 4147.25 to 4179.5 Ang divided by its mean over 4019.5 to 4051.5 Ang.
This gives 1.08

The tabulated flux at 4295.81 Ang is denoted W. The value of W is 8.812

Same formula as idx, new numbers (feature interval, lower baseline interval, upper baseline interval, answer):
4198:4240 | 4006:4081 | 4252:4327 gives 1.17 Ang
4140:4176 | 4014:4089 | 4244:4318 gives -1.44 Ang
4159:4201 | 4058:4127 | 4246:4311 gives -1.37 Ang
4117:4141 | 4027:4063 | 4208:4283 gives -0.76 Ang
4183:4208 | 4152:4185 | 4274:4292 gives 1.64 Ang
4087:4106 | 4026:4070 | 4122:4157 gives 0.98 Ang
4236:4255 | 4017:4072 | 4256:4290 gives -0.30 Ang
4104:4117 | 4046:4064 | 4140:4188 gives 0.54 Ang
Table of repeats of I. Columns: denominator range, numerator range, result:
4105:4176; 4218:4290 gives 1.03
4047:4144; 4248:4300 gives 1.10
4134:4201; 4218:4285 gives 1.02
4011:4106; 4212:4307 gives 1.11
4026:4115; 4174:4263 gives 1.09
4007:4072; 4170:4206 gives 1.04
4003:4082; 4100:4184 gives 1.07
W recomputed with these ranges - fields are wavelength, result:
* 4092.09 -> 9.778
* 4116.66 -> 10.4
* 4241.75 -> 9.812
